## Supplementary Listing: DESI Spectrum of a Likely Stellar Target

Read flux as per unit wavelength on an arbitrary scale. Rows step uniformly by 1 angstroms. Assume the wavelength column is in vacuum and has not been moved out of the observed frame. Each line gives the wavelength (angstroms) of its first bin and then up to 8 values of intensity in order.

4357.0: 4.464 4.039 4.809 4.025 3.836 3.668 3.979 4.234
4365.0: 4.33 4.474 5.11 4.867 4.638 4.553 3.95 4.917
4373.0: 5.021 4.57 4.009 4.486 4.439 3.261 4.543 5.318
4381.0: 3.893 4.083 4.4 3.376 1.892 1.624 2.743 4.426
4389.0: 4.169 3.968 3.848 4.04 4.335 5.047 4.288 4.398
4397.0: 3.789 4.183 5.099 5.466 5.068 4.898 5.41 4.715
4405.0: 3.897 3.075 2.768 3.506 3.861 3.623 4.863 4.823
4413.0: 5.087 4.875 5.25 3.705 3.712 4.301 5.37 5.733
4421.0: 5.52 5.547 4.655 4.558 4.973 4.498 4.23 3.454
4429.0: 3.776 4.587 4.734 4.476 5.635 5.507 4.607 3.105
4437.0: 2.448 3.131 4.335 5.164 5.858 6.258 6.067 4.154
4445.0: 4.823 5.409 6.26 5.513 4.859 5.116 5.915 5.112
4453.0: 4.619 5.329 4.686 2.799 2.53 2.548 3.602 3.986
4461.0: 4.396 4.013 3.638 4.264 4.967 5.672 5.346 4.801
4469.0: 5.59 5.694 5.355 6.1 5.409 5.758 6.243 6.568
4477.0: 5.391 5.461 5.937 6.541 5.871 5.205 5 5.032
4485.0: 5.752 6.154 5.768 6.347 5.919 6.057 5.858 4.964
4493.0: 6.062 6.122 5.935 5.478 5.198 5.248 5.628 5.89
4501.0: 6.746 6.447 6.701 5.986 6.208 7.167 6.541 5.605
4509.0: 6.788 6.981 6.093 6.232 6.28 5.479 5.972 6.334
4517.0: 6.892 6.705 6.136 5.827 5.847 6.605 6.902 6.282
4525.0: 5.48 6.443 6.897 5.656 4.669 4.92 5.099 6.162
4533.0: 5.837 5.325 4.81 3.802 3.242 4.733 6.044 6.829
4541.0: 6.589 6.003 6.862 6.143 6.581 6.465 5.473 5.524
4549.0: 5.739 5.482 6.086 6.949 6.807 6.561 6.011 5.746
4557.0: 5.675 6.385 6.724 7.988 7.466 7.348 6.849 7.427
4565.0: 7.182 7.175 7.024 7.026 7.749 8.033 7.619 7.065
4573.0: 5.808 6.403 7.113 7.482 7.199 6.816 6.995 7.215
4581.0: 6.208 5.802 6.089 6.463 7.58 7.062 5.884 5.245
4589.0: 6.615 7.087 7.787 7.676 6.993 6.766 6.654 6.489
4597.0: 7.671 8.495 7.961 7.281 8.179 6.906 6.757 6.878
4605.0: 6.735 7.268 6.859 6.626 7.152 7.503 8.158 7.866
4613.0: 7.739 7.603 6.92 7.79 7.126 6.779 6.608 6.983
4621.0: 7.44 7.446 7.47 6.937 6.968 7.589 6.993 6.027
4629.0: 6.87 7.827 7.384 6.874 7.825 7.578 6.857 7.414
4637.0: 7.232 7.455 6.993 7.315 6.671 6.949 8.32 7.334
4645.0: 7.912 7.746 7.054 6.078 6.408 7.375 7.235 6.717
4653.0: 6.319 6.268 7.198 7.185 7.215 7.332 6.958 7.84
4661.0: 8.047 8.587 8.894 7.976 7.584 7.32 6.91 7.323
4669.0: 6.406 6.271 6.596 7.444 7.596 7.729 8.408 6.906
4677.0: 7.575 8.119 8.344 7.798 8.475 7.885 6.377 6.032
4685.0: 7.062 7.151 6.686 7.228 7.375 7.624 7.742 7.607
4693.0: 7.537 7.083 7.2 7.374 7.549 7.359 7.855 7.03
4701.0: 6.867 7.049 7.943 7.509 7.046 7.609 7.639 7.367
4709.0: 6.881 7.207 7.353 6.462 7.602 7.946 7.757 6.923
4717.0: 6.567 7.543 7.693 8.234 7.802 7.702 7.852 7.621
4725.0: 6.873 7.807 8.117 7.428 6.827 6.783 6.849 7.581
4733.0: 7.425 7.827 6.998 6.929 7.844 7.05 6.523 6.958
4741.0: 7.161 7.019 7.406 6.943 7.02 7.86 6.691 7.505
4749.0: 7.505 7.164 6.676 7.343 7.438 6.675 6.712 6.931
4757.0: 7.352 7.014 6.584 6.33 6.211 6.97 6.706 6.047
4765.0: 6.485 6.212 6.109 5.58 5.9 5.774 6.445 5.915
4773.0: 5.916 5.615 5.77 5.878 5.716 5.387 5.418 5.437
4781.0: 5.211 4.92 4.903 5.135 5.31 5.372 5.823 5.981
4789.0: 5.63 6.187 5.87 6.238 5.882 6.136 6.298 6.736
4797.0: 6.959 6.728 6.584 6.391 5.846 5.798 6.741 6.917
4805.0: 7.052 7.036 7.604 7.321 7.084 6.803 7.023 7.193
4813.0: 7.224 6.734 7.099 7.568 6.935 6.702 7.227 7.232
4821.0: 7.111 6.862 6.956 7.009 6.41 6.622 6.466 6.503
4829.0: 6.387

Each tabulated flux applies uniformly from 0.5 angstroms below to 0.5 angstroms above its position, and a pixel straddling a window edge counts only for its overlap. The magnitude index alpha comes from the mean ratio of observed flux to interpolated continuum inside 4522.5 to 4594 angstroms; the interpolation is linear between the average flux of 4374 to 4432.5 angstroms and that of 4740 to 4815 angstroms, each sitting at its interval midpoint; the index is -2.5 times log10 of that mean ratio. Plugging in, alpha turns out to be -0.23 mag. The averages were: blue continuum 4.29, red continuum 6.43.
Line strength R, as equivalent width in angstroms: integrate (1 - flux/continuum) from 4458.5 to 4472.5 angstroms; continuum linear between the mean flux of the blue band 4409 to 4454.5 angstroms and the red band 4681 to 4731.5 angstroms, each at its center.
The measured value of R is 0.8 angstroms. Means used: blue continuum 4.78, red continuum 7.34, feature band 4.82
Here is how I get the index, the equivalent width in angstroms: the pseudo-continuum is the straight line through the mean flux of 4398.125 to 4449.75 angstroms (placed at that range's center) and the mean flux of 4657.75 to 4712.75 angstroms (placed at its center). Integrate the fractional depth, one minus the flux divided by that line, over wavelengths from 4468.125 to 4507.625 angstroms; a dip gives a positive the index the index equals -4.0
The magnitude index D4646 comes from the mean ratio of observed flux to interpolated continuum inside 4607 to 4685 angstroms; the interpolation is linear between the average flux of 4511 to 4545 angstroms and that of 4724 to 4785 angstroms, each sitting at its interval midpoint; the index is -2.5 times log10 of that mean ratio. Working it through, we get -0.17 mag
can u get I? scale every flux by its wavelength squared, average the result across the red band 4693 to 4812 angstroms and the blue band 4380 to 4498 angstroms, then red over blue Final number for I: 1.63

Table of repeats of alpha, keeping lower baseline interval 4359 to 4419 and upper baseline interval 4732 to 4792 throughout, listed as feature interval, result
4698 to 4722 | -0.205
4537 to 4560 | -0.185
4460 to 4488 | -0.142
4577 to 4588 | -0.220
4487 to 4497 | -0.201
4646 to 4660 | -0.197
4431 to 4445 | -0.038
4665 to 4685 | -0.235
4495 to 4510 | -0.245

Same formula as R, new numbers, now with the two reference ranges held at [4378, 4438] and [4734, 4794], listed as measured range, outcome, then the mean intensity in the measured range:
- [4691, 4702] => -2.5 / 7.35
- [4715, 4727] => -2.8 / 7.55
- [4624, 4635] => -3.1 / 7.17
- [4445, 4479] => -2.6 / 4.95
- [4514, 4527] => -3.5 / 6.28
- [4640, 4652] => -3.2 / 7.17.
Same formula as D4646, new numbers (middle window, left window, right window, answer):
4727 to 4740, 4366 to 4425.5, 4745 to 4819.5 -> -0.168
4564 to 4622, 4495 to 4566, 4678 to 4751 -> -0.088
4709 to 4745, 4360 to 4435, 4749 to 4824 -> -0.198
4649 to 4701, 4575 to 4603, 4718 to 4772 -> -0.053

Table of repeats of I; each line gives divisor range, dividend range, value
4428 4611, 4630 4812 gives 1.27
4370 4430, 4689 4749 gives 1.97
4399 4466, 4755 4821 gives 1.62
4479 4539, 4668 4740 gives 1.37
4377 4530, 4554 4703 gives 1.53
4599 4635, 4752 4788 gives 0.89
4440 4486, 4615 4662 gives 1.52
